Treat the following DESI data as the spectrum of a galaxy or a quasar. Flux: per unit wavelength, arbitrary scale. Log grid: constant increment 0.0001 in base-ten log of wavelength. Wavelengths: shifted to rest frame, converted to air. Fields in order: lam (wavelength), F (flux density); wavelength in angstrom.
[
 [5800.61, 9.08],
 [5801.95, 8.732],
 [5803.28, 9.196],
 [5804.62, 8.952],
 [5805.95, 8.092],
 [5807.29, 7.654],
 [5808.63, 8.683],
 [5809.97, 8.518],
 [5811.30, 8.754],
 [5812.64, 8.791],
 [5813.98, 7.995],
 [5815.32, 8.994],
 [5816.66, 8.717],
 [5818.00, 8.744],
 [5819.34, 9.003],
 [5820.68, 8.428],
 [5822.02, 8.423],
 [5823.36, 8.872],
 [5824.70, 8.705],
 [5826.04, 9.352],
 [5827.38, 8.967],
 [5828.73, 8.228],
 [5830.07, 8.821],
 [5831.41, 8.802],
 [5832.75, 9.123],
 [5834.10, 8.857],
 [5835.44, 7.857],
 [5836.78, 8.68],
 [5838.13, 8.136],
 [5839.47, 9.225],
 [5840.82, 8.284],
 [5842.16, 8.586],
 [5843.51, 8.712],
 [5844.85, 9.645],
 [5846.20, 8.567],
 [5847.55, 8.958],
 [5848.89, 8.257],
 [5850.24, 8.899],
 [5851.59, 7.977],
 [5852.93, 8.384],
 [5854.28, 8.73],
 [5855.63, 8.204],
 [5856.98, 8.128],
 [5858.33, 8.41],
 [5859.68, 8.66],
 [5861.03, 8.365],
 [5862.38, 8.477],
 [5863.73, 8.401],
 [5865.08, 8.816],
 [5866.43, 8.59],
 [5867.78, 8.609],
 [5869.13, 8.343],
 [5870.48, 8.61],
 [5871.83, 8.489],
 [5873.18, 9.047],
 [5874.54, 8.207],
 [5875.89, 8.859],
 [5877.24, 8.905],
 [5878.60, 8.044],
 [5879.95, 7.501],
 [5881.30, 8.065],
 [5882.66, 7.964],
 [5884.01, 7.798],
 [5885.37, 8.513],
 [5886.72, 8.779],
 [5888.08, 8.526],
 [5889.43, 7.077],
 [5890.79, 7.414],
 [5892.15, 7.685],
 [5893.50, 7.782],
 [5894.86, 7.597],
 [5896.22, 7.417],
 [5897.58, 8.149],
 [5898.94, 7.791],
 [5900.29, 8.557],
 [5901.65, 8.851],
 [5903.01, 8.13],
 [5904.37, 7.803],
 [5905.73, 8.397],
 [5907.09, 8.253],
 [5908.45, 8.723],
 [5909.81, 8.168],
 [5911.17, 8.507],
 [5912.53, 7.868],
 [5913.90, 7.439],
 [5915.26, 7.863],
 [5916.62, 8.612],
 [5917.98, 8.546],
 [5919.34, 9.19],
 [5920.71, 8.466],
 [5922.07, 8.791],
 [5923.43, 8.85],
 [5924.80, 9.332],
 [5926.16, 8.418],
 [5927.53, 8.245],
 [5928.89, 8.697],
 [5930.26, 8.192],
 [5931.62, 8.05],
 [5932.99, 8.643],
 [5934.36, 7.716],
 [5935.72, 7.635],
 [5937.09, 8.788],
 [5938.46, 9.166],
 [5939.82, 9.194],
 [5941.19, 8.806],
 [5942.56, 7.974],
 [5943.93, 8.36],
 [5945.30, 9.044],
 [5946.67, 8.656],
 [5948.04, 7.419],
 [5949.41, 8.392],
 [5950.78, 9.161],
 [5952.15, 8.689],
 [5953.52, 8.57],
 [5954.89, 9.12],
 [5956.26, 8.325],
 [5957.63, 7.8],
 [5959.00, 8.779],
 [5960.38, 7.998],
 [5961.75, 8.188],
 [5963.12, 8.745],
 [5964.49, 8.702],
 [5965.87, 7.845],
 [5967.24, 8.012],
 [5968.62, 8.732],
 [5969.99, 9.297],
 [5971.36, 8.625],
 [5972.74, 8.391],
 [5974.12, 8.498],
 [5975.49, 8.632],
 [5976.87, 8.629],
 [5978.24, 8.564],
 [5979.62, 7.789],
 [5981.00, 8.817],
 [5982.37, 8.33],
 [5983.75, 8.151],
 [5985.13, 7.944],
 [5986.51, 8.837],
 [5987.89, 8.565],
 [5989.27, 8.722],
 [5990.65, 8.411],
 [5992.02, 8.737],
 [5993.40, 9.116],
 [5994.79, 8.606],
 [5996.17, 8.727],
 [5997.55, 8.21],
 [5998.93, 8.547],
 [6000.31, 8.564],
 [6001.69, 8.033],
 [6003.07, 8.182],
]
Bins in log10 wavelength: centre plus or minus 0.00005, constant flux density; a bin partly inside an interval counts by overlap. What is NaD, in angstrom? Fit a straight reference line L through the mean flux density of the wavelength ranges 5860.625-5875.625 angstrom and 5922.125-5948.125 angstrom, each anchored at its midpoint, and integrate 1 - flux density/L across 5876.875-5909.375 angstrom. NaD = 1.8 angstrom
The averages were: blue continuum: 8.56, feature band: 8.06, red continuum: 8.51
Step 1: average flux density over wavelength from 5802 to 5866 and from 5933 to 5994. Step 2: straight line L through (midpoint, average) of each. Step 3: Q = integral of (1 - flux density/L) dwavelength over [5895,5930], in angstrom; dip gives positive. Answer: 0.8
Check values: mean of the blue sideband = 8.62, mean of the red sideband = 8.5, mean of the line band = 8.35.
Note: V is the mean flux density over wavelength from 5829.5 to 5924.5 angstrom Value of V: 8.38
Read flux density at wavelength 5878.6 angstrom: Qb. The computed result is 8.044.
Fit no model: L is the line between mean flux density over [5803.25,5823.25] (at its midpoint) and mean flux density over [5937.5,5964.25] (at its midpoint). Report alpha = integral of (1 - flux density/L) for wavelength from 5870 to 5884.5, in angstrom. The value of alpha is 0.4 angstrom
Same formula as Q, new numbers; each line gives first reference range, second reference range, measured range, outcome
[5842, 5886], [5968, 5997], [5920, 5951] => 0.1 angstrom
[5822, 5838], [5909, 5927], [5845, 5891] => 1.1 angstrom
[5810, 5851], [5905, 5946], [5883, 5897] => 1.1 angstrom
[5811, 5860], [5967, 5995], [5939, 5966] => 0.2 angstrom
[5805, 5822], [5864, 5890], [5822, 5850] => -0.8 angstrom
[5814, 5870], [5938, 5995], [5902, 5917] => 0.7 angstrom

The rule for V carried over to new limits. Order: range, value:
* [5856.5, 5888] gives 8.42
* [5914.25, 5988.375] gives 8.49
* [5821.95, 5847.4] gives 8.74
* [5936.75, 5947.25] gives 8.75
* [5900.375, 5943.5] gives 8.43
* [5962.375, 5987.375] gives 8.47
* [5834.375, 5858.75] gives 8.54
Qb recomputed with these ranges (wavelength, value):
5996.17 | 8.727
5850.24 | 8.899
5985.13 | 7.944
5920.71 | 8.466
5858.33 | 8.41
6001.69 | 8.033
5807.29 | 7.654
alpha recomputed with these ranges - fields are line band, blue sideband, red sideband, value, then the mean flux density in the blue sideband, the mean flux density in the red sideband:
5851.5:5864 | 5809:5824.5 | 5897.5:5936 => 0.2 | 8.66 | 8.35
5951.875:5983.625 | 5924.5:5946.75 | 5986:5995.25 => 0.6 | 8.51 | 8.71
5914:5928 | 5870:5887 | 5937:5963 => -0.2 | 8.36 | 8.55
